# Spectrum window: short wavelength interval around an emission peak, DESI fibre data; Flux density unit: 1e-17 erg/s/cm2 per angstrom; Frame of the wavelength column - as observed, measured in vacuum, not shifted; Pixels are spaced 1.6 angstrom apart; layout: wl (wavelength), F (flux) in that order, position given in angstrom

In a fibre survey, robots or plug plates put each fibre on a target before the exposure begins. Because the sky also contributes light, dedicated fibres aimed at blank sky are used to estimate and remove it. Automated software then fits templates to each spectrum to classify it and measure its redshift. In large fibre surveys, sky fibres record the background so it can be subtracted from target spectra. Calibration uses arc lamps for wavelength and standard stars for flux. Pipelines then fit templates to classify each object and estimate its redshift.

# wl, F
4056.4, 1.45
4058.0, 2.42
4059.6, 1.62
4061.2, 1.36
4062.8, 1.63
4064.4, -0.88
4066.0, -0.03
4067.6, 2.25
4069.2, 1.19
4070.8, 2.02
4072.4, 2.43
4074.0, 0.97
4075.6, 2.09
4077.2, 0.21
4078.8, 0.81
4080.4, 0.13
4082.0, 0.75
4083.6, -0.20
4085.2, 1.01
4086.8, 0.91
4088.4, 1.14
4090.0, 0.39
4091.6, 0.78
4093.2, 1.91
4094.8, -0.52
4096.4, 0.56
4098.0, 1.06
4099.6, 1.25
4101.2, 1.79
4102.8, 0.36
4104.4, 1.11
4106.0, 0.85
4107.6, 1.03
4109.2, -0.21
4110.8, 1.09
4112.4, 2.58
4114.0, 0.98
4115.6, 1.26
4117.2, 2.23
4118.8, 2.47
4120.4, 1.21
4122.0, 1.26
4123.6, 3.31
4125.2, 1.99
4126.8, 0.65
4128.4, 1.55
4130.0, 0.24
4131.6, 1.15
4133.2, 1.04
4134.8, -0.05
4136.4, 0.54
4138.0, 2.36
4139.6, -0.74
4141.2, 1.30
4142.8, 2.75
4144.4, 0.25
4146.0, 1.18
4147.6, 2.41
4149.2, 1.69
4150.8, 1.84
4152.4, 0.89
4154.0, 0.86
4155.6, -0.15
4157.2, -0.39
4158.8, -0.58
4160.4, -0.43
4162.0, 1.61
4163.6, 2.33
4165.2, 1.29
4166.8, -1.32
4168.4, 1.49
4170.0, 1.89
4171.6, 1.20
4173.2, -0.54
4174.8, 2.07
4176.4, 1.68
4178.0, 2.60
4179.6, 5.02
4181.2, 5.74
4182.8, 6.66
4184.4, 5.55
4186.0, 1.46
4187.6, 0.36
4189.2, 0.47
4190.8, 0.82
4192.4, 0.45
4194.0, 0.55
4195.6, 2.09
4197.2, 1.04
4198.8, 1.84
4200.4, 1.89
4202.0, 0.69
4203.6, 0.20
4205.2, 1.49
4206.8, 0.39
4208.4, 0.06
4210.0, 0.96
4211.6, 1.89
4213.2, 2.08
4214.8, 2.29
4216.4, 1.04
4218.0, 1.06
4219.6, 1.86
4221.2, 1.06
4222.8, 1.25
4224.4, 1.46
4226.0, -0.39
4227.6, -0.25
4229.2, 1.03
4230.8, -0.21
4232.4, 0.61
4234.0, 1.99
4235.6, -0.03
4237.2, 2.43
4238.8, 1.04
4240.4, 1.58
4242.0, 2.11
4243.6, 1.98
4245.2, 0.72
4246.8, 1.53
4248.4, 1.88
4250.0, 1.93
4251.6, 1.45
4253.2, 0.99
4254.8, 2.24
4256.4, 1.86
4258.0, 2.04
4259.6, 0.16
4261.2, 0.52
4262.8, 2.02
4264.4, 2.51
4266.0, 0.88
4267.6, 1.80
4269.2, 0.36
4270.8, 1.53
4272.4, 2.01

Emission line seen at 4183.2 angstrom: [O II]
